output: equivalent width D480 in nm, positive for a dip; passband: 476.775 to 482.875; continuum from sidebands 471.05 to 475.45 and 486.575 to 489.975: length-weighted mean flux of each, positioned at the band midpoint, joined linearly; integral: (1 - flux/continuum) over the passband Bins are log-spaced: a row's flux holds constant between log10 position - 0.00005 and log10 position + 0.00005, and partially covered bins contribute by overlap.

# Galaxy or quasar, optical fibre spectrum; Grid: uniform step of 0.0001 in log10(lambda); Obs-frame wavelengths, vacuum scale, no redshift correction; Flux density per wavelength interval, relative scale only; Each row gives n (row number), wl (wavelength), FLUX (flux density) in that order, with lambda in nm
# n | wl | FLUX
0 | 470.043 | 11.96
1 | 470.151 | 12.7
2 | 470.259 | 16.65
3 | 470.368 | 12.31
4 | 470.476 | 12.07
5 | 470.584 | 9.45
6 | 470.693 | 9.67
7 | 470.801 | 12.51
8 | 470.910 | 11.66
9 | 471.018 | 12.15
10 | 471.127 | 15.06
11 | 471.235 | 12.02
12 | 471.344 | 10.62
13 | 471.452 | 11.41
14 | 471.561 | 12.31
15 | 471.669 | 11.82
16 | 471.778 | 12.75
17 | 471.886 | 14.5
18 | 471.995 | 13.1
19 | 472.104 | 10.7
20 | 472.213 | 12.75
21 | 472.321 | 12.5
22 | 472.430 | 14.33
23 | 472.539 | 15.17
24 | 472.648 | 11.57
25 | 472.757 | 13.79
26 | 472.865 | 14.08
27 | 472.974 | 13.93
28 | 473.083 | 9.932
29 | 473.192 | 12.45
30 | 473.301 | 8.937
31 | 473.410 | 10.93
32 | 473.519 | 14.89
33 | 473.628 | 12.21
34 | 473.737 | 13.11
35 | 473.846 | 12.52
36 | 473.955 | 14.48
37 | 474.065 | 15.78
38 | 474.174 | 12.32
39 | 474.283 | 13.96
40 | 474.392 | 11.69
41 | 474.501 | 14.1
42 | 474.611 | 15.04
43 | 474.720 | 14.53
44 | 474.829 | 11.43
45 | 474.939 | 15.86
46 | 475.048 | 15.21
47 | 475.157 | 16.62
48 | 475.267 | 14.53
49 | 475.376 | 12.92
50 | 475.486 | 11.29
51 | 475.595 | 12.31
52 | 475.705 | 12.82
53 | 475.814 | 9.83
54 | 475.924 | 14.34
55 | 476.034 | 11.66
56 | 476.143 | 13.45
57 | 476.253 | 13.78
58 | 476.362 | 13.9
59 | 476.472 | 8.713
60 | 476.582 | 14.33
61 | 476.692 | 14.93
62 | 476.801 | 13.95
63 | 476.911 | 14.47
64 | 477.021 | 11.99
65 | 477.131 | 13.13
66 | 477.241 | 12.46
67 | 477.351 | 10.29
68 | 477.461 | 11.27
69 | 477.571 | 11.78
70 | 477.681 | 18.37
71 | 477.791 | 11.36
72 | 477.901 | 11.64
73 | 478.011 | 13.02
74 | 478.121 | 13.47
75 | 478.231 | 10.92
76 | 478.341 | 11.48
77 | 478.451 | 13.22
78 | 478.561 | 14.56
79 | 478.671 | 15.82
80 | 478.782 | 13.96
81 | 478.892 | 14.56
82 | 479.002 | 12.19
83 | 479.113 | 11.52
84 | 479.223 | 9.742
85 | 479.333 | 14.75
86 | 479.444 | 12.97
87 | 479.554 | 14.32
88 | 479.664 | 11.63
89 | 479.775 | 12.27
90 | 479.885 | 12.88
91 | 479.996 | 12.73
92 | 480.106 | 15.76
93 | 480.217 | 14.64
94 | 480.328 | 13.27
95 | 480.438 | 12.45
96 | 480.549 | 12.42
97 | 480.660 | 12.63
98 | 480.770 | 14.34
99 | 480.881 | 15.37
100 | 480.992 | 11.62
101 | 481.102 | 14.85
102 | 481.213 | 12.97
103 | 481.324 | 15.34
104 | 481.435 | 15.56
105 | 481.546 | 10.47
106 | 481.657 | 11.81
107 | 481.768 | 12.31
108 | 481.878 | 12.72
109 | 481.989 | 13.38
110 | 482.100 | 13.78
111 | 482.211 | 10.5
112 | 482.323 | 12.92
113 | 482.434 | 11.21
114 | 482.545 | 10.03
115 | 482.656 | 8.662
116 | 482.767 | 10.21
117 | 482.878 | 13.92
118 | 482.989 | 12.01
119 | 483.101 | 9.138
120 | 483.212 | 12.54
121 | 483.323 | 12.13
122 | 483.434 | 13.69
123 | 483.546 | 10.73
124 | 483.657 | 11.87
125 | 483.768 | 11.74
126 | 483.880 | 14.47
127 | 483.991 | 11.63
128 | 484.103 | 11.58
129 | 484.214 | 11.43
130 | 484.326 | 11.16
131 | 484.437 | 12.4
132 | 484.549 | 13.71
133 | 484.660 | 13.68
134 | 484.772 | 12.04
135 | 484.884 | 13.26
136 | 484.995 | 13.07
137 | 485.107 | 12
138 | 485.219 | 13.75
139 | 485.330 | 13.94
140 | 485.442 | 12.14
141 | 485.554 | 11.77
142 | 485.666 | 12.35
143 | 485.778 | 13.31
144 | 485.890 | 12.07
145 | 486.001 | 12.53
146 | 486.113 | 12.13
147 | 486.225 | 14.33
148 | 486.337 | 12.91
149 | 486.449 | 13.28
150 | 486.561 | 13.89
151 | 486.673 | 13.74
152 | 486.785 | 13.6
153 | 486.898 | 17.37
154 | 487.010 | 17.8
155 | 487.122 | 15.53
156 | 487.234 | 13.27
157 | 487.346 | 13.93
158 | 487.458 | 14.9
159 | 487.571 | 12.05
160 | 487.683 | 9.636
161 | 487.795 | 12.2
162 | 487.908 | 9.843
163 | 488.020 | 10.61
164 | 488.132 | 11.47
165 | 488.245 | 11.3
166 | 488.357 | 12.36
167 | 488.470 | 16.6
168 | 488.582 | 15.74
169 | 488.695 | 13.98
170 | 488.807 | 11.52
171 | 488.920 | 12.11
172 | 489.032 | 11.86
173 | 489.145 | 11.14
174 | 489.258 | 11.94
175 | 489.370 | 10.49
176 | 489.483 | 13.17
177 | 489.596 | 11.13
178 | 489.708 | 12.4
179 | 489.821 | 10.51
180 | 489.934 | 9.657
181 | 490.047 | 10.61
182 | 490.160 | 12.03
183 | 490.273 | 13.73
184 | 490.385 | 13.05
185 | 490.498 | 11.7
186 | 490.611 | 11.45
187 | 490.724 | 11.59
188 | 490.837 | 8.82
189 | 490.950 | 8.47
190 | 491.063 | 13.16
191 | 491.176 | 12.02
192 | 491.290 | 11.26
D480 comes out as 0.06 nm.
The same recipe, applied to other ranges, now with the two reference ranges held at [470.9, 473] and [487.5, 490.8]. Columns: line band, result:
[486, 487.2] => -0.23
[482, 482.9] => 0.06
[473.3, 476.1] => -0.13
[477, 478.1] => 0.00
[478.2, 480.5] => -0.13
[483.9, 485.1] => -0.03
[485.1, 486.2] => -0.05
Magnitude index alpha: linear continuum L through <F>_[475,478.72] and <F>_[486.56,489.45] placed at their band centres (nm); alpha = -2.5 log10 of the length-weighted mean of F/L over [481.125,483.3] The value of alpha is 0.08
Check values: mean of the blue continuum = 13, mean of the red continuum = 13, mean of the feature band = 12.1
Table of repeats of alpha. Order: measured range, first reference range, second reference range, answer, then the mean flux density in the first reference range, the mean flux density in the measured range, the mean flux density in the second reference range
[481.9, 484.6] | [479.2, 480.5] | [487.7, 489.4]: 0.08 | 13.2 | 11.9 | 12.2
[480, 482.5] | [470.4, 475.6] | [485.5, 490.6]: -0.03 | 12.9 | 13.2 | 12.7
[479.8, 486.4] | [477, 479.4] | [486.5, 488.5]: 0.04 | 12.8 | 12.6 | 13.3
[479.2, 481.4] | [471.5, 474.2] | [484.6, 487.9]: -0.03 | 12.8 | 13.4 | 13.3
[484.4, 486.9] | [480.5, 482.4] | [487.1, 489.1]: -0.02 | 13.1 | 13.1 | 12.7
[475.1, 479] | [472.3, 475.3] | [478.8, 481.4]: 0.03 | 13.4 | 13.1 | 13.3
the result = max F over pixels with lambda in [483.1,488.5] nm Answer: 17.8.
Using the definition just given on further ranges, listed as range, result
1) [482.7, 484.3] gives 14.47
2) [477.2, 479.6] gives 18.37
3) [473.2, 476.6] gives 16.62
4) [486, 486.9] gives 17.37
